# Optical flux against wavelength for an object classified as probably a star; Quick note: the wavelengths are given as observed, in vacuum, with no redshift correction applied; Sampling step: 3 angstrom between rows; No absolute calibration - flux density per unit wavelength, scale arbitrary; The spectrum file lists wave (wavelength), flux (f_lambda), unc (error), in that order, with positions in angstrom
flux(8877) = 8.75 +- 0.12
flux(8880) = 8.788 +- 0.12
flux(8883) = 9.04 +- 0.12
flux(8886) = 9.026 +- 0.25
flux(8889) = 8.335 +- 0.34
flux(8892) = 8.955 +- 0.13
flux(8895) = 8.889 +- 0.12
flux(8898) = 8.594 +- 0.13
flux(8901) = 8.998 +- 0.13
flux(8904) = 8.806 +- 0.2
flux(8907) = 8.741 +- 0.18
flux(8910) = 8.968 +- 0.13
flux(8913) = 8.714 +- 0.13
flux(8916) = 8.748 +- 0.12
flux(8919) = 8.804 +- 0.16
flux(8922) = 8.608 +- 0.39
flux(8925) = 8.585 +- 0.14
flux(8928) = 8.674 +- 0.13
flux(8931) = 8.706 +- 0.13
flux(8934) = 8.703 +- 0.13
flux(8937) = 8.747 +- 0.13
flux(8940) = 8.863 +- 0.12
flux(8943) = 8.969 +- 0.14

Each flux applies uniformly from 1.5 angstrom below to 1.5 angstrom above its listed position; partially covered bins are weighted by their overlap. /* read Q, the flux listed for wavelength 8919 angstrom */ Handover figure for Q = 8.804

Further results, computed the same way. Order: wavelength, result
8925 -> 8.585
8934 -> 8.703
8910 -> 8.968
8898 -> 8.594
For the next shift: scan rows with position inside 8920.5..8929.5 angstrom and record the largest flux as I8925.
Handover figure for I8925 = 8.674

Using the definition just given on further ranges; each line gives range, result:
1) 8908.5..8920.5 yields 8.968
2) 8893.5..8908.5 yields 8.998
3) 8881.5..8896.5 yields 9.04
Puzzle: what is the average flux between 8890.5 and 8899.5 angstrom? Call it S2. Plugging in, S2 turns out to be 8.81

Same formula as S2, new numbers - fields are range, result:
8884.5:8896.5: 8.8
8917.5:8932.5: 8.68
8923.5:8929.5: 8.63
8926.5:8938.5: 8.71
